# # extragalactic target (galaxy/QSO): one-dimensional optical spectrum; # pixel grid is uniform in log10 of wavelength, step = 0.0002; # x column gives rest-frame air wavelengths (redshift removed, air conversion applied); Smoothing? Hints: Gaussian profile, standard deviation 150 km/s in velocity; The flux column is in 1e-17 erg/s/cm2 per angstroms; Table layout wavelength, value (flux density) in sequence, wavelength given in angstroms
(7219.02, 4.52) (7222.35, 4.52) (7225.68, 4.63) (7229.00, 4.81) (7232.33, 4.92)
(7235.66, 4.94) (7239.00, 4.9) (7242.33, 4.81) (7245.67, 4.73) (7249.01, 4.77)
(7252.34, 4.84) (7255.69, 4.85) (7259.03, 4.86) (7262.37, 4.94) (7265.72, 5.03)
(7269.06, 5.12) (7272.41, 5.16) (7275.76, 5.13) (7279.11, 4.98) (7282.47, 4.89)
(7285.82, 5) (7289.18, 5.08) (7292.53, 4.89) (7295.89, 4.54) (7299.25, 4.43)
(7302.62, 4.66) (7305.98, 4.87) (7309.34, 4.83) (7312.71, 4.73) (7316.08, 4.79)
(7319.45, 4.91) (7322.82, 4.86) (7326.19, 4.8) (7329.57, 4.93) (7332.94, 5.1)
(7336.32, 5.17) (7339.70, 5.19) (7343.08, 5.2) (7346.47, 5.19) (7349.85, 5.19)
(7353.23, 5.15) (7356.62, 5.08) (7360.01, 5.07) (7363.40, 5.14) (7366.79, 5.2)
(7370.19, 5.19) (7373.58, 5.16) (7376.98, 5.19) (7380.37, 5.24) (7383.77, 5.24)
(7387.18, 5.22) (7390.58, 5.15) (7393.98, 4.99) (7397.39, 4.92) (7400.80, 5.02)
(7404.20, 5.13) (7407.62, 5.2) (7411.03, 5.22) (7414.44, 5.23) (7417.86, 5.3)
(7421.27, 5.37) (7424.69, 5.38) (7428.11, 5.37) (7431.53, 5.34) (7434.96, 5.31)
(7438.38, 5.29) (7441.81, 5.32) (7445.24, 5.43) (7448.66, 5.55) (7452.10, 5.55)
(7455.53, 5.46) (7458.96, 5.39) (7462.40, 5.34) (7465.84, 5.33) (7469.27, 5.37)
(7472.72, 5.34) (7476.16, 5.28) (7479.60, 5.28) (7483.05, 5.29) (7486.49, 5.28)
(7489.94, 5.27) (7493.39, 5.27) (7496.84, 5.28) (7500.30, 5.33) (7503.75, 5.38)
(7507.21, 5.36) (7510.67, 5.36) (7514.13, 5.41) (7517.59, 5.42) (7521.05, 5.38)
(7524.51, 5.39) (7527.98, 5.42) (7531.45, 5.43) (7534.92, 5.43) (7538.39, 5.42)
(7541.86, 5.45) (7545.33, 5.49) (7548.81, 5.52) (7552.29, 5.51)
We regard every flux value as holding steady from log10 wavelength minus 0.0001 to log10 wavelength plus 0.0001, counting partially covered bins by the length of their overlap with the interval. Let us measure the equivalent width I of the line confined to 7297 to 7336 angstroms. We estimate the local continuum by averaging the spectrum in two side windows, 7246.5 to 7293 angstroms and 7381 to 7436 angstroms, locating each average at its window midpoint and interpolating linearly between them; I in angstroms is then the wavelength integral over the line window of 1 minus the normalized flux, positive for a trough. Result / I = 1.8 angstroms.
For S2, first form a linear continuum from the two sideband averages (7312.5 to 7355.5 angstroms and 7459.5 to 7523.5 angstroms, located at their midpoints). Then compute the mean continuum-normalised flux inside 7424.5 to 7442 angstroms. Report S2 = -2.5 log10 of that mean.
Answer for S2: -0.02 mag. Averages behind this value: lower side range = 5.03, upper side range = 5.33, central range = 5.33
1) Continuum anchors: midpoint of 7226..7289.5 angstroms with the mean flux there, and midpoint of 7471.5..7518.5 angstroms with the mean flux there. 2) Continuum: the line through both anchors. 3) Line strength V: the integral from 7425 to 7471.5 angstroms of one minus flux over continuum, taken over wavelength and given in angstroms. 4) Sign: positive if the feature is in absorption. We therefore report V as -1.3 angstroms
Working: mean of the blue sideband 4.93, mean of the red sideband 5.32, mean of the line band 5.39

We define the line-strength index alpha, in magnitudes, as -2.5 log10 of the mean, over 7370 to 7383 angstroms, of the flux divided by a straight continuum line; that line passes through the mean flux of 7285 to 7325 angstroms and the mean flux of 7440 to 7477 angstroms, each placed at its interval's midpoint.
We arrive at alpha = -0.027 mag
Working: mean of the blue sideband 4.8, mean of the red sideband 5.4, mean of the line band 5.2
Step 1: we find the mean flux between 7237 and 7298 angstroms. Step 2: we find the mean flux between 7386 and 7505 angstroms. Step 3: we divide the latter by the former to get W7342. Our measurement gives 1.08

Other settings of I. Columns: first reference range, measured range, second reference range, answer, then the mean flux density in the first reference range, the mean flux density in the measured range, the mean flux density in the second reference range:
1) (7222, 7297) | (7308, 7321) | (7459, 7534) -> 0.48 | 4.89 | 4.81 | 5.34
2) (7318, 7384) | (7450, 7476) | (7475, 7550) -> -0.50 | 5.11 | 5.39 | 5.37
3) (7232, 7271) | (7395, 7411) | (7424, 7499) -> 0.44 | 4.89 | 5.08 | 5.35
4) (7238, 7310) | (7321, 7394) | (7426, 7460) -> 0.19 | 4.88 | 5.12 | 5.4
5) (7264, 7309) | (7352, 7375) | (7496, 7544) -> -0.34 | 4.9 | 5.14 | 5.39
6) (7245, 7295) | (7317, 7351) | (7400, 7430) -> 0.26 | 4.95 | 5.05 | 5.26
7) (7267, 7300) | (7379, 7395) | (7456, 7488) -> -0.07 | 4.94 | 5.17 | 5.33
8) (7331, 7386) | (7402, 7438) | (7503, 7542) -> -0.17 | 5.17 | 5.28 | 5.4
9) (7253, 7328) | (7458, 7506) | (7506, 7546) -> -0.03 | 4.88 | 5.32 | 5.41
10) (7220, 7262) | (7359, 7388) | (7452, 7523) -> -0.52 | 4.8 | 5.18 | 5.35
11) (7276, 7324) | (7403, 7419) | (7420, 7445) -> 0.13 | 4.83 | 5.21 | 5.34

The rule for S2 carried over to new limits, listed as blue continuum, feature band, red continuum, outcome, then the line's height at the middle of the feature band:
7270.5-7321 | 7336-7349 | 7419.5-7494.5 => -0.04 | 5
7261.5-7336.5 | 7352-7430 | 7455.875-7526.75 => -0.01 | 5.11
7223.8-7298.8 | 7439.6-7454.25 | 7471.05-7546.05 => -0.04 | 5.24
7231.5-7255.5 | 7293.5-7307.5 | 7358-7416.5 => 0.07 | 4.96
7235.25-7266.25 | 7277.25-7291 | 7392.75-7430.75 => -0.01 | 4.93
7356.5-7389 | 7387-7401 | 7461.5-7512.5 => 0.03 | 5.2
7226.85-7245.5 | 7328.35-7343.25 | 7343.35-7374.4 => 0.00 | 5.1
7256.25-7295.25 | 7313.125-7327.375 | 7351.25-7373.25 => 0.05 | 5.07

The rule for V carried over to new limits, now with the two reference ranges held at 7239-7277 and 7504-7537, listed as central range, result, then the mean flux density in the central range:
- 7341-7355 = -0.3 angstroms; 5.18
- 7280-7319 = 1.6 angstroms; 4.8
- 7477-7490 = 0.1 angstroms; 5.28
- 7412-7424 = -0.2 angstroms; 5.3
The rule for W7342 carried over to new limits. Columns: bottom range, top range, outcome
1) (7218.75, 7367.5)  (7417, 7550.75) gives 1.09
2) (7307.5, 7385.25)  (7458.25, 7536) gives 1.06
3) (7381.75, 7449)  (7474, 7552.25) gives 1.02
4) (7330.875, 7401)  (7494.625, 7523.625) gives 1.04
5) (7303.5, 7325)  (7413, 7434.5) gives 1.10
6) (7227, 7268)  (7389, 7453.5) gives 1.08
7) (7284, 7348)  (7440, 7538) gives 1.10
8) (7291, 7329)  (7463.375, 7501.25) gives 1.11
